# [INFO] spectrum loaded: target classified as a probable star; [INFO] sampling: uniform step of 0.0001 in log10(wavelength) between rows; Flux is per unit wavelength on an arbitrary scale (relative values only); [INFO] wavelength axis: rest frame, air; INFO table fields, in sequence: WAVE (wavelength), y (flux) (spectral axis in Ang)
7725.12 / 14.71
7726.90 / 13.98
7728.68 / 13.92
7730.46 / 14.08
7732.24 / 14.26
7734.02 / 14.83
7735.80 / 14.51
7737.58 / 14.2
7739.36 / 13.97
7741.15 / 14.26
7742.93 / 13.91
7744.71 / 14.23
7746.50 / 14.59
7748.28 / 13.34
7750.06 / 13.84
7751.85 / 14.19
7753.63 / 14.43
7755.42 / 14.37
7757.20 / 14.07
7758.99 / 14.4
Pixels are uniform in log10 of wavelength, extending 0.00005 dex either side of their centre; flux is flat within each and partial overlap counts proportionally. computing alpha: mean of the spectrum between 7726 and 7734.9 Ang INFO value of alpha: 14.2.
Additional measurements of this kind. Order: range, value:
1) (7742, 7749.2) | 14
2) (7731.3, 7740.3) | 14.3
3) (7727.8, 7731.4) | 14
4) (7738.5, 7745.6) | 14.1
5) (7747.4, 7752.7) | 13.8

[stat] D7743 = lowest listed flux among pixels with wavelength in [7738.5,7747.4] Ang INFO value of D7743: 13.91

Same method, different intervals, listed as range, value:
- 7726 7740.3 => 13.92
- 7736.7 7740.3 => 13.97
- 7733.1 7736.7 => 14.51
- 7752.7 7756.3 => 14.37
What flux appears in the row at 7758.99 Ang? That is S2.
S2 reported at 14.4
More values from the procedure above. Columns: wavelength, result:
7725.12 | 14.71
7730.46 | 14.08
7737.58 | 14.2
